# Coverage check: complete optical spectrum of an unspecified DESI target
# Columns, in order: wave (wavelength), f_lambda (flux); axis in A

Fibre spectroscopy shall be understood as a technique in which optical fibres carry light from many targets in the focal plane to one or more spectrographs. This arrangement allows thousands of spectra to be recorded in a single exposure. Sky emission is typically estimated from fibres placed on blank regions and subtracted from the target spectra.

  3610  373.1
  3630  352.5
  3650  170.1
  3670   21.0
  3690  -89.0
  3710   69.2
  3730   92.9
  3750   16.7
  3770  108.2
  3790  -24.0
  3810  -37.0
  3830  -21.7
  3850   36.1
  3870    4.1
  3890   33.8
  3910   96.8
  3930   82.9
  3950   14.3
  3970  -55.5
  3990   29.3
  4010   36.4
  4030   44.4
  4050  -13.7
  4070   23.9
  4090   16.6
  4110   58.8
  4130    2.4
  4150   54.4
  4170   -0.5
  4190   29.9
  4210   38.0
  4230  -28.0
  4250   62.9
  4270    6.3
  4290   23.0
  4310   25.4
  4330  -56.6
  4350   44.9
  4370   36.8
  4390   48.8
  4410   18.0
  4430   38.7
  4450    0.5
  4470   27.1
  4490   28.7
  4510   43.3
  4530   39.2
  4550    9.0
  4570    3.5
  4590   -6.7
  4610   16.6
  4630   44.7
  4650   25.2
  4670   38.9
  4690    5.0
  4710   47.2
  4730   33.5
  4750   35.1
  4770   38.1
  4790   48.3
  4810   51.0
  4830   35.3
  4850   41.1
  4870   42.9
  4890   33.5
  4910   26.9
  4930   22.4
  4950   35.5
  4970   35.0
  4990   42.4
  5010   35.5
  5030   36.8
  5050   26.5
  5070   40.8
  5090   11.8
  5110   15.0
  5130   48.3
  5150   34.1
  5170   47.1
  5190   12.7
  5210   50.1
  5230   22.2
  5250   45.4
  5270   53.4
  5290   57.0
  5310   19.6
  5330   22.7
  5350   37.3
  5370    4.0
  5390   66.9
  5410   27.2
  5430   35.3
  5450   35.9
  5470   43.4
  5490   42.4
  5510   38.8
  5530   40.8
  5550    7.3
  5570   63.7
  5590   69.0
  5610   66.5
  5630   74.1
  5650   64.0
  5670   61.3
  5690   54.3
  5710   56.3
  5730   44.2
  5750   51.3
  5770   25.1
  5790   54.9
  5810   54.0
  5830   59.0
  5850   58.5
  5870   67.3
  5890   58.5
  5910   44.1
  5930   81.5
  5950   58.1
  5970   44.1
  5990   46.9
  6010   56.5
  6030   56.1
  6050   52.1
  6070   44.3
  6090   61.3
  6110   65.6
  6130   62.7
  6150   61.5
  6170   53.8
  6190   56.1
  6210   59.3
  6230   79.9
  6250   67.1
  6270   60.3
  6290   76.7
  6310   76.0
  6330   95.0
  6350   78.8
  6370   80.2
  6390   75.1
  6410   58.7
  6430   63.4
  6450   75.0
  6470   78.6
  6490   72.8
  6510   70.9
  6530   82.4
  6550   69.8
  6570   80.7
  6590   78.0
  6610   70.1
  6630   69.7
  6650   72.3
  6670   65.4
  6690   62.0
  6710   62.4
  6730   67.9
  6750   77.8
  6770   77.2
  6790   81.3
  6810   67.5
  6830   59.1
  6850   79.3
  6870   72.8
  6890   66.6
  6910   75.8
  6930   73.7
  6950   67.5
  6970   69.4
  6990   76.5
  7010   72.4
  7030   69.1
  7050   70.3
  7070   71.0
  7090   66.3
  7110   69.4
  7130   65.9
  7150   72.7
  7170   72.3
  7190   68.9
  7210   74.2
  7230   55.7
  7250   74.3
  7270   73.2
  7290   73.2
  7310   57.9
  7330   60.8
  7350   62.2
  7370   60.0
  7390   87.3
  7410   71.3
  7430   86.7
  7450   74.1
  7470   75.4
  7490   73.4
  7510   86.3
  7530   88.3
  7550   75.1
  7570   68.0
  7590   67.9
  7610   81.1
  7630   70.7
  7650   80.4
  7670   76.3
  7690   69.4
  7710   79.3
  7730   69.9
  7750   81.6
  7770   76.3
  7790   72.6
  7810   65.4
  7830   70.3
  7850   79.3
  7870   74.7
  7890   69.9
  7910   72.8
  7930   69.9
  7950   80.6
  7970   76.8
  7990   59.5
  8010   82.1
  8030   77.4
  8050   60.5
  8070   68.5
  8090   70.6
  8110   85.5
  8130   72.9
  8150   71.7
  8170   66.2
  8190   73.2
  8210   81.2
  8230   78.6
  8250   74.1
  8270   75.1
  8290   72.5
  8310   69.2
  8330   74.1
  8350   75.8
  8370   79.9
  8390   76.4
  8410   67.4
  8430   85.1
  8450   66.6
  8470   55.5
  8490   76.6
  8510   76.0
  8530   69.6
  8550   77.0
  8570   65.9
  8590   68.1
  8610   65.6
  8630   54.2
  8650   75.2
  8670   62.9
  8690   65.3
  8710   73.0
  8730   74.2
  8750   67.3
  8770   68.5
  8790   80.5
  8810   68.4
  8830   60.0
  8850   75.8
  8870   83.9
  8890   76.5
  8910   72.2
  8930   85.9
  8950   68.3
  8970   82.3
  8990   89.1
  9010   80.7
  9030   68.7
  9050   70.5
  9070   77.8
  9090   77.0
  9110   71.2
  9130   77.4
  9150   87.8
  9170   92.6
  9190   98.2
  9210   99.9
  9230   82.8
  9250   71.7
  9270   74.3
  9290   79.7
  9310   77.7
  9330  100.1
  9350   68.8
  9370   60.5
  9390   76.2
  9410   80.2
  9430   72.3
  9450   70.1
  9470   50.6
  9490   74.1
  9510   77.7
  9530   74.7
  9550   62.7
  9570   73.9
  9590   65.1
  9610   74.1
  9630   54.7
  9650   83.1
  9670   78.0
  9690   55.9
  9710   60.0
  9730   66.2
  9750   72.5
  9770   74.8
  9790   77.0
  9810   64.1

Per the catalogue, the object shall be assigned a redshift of 0.399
